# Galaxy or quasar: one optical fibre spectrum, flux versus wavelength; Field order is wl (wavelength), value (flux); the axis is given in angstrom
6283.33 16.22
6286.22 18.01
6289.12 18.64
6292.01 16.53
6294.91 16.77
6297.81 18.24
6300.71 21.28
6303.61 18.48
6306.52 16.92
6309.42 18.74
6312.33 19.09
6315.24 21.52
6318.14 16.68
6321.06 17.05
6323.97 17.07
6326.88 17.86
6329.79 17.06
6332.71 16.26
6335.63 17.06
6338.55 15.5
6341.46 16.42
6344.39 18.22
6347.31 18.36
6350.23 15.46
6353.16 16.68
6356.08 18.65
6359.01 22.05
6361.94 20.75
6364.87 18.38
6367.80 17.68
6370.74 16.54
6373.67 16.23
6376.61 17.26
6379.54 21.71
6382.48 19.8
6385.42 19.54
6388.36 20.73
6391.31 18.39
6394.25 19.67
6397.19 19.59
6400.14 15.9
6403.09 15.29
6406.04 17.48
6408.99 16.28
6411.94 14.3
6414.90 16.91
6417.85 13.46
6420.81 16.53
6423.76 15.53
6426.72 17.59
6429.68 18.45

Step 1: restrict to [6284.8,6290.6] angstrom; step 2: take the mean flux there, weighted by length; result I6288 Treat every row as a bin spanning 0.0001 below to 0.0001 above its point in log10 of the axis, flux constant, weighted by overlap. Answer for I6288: 18.3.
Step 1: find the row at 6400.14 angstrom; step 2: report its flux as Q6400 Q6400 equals 15.9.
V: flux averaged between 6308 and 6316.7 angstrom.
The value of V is 19.8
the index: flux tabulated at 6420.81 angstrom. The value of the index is 16.53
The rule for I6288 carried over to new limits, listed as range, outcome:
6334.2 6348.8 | 17.1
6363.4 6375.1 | 17.2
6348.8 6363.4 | 18.7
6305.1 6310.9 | 17.8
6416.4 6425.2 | 15.2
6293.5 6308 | 18.3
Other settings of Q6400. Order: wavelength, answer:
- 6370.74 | 16.54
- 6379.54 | 21.71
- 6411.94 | 14.3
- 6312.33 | 19.09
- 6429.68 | 18.45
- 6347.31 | 18.36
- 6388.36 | 20.73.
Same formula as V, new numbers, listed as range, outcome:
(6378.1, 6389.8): 20.4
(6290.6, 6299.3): 17.2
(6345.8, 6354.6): 16.8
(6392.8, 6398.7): 19.6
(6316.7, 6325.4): 16.9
